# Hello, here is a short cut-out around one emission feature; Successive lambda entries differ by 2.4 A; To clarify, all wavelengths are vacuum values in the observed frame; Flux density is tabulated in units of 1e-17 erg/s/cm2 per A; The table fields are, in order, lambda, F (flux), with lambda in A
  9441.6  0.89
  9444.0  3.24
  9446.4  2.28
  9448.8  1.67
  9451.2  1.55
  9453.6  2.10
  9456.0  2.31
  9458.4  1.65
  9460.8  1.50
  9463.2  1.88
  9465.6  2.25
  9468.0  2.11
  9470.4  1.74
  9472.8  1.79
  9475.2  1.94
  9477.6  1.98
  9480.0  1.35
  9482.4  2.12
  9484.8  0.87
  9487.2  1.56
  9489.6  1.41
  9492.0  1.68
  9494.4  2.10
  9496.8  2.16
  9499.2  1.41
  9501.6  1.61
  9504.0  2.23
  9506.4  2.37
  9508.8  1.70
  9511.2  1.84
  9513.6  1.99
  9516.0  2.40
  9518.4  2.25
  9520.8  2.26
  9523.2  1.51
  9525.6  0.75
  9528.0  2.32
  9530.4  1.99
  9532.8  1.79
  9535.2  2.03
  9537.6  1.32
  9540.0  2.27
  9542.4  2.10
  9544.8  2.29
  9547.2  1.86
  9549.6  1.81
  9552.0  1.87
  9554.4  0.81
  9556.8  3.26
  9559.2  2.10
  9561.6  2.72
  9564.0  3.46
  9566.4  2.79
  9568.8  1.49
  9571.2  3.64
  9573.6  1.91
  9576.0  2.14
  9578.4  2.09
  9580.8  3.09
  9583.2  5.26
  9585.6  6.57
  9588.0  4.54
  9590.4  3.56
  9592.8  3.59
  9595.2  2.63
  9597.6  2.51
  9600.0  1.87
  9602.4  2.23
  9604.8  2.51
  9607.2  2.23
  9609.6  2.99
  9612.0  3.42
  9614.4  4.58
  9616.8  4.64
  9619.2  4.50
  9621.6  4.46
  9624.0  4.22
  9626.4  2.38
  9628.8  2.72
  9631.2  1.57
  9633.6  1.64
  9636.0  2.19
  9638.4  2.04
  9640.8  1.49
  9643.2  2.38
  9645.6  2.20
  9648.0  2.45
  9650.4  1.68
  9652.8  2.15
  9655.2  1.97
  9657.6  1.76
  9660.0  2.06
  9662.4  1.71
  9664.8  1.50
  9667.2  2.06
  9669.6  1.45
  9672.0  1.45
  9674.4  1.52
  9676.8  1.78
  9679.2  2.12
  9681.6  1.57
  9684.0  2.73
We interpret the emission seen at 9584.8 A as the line H-alpha 6563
